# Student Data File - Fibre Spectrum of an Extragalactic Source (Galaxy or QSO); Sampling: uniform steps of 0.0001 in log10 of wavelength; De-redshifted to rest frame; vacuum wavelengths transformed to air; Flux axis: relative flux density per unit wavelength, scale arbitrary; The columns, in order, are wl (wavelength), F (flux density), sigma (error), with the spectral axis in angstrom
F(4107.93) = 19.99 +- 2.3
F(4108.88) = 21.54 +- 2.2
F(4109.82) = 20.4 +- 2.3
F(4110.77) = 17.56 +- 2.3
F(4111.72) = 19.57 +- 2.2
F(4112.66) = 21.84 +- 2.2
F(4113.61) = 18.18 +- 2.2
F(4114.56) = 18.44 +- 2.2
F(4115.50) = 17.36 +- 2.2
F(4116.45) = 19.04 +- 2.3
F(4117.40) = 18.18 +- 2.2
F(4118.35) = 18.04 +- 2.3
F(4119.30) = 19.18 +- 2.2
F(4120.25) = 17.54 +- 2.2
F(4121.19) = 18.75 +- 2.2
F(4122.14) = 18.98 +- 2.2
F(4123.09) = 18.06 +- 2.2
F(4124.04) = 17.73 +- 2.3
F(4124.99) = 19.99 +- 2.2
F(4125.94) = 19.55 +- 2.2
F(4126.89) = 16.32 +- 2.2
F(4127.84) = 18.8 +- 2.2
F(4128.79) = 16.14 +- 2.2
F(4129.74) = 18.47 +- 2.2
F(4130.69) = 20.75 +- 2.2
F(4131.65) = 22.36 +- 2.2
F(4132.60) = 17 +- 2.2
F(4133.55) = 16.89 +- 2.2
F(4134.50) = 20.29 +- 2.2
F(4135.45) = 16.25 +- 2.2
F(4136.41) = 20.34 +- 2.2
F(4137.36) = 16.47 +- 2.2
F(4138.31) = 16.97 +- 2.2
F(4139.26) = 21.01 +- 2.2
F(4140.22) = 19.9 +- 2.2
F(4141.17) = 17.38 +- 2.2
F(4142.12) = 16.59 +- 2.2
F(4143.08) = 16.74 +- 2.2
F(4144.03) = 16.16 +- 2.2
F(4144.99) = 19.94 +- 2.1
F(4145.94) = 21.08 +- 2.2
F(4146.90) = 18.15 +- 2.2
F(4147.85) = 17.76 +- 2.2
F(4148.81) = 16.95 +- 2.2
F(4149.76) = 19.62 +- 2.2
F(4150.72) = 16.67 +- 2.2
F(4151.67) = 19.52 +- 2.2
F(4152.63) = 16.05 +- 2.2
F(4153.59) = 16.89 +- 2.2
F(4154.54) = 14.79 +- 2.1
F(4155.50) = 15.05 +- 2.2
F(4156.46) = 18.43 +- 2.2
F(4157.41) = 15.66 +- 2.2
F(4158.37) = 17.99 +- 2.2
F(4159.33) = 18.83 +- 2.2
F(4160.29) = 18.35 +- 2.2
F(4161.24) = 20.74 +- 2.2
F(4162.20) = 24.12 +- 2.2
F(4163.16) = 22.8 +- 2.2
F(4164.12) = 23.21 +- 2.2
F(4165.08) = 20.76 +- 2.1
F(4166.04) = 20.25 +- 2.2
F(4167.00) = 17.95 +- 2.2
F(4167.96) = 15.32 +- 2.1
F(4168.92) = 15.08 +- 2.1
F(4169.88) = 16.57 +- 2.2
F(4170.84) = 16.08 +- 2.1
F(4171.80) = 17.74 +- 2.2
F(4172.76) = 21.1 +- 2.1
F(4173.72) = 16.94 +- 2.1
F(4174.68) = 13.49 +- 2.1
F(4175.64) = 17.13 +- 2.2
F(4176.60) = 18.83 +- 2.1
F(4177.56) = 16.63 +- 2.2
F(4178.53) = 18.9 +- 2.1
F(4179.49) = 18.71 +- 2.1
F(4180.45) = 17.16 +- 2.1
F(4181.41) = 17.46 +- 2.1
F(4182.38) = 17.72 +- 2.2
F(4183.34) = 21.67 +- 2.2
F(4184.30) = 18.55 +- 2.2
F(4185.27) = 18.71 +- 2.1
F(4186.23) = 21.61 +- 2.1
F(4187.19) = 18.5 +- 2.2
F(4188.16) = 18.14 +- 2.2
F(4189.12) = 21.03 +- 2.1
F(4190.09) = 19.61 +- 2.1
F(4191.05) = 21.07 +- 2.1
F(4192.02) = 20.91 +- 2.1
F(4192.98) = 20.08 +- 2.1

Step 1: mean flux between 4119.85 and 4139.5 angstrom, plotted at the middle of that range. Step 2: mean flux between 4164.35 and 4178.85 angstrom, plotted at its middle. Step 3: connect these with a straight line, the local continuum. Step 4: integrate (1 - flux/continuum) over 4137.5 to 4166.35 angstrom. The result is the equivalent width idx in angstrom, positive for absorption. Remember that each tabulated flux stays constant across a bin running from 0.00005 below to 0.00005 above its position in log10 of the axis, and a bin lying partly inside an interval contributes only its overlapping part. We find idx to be -0.9 angstrom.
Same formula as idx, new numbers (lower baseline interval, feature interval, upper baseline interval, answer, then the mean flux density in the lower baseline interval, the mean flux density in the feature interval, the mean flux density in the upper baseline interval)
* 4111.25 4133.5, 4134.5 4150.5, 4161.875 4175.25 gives 0.3 angstrom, 18.7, 18.2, 18.6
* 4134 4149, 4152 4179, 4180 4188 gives 0.8 angstrom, 18.3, 18.1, 18.9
